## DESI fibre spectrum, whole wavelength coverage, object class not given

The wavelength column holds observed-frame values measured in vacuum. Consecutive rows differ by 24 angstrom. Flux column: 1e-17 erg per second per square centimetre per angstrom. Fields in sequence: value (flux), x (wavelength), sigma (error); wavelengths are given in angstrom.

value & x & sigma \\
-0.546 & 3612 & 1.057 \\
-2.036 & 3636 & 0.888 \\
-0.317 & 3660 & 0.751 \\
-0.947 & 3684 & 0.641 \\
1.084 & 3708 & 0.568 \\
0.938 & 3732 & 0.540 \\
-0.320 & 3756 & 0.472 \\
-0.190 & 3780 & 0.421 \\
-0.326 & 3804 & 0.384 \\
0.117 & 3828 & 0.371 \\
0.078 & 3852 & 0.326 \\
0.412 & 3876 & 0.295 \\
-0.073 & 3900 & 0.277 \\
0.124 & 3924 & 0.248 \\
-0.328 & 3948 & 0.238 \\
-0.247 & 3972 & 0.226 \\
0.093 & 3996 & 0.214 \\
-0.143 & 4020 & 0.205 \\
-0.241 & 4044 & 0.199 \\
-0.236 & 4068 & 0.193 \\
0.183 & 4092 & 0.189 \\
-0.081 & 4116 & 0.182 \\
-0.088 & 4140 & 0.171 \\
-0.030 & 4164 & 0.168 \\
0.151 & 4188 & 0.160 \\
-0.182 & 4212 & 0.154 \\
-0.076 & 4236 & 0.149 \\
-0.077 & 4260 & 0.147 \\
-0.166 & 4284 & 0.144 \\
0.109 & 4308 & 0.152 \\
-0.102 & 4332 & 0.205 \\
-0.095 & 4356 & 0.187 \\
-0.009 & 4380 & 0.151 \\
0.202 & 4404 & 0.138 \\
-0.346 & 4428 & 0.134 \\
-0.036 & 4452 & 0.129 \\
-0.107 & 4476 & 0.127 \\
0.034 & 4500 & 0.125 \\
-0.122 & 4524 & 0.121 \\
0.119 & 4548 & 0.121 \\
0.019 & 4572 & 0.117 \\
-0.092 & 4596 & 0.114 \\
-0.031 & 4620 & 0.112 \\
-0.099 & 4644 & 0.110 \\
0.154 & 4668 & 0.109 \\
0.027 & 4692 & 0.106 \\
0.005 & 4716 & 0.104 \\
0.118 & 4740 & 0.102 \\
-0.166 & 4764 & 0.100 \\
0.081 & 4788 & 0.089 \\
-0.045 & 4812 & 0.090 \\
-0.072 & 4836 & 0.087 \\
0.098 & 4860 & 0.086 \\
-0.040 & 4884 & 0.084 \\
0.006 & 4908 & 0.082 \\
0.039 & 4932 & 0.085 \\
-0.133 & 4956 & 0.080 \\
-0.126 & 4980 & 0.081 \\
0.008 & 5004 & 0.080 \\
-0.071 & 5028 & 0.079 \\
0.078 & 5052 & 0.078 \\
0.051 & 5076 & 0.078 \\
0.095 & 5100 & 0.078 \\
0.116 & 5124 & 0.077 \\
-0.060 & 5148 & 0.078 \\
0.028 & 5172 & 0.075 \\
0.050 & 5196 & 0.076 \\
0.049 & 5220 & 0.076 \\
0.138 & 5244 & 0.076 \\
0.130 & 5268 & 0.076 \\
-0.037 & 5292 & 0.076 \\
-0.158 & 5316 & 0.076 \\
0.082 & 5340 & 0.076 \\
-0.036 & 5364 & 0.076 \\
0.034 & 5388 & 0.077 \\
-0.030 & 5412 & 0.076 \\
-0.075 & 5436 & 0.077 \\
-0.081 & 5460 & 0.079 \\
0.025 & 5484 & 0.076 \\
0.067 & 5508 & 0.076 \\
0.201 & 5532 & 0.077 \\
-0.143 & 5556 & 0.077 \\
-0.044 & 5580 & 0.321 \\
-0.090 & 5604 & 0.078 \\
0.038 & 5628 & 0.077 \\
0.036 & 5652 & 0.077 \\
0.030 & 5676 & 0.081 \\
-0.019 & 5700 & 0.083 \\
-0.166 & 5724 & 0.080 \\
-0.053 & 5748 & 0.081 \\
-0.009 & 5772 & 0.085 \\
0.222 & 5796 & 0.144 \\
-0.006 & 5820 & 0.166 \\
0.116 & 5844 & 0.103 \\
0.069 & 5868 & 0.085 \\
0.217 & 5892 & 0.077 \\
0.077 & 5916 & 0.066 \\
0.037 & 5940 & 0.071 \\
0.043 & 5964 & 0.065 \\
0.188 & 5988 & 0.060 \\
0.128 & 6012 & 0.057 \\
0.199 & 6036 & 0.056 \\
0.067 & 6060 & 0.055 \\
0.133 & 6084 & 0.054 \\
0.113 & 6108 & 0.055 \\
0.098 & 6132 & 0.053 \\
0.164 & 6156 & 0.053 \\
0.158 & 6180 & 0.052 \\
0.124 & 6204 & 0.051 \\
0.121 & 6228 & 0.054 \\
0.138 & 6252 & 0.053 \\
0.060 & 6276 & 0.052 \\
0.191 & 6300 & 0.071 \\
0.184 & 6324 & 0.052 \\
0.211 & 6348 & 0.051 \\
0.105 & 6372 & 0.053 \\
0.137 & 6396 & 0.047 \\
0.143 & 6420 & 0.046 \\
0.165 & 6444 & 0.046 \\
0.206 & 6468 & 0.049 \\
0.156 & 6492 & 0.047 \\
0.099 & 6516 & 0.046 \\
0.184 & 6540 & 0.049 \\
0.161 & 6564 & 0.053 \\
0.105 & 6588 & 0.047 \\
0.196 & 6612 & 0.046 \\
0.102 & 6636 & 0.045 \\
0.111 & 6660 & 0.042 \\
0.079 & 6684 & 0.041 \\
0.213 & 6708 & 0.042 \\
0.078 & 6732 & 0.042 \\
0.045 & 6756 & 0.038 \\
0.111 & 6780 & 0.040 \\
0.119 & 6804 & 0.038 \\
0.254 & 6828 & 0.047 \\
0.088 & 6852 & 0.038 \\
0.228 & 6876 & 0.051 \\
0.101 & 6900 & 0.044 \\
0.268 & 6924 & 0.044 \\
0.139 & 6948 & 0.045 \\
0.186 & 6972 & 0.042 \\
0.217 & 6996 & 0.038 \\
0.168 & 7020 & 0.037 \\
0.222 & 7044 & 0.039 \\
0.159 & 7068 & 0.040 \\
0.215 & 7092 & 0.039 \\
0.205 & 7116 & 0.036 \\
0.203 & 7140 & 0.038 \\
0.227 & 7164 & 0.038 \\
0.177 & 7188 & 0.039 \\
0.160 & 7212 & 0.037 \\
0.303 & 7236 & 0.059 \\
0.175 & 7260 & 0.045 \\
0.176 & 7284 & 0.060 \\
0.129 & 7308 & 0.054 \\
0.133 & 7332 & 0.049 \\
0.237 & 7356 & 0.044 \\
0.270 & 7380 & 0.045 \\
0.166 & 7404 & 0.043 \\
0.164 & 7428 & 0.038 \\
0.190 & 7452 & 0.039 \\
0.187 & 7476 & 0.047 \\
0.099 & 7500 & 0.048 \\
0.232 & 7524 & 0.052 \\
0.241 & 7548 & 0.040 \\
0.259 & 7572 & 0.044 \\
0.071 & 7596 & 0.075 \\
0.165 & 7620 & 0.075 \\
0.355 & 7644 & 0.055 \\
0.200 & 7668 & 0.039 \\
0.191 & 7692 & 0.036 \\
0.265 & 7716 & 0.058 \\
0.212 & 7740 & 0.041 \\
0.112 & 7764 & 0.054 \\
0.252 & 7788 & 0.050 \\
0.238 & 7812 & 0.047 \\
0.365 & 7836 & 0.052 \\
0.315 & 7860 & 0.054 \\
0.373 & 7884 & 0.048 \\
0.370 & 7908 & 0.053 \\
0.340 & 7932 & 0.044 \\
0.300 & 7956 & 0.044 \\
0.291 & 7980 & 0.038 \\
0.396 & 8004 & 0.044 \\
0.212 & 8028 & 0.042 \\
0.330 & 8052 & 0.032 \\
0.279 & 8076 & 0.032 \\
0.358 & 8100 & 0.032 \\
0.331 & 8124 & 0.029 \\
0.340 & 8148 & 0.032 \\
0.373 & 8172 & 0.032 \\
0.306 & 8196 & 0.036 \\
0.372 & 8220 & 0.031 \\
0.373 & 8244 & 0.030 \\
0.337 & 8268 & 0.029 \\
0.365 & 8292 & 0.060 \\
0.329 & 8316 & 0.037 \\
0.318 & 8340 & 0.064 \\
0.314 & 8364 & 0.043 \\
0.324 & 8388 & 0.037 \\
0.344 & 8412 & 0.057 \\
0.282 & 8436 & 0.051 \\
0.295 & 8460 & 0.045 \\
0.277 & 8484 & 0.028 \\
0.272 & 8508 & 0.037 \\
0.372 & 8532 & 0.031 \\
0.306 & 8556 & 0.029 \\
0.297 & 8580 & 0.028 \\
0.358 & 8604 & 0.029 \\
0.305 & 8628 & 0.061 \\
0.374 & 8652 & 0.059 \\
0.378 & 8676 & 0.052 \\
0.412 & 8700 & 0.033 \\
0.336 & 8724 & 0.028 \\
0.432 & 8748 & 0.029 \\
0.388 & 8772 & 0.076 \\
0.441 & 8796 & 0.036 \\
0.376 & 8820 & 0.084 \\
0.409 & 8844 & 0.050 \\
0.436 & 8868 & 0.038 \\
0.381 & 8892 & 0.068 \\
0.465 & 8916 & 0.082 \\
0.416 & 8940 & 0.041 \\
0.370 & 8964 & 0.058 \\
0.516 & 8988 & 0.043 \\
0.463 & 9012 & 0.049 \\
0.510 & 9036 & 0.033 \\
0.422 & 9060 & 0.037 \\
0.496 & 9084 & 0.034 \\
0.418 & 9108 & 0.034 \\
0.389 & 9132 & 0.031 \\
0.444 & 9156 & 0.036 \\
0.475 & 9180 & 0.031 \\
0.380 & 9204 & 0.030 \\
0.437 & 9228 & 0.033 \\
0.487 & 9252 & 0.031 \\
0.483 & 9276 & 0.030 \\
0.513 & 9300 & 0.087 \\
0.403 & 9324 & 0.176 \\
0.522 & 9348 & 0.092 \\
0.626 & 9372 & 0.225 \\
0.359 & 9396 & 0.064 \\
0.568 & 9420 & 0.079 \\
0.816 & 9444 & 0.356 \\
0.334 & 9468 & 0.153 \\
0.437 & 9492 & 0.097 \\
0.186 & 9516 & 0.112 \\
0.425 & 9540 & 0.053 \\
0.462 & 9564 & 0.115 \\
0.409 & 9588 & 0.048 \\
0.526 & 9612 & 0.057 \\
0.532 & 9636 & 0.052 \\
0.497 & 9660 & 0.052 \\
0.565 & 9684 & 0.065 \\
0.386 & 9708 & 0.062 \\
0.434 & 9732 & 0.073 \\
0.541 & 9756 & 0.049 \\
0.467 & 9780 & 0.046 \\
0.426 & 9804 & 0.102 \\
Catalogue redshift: 0.955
